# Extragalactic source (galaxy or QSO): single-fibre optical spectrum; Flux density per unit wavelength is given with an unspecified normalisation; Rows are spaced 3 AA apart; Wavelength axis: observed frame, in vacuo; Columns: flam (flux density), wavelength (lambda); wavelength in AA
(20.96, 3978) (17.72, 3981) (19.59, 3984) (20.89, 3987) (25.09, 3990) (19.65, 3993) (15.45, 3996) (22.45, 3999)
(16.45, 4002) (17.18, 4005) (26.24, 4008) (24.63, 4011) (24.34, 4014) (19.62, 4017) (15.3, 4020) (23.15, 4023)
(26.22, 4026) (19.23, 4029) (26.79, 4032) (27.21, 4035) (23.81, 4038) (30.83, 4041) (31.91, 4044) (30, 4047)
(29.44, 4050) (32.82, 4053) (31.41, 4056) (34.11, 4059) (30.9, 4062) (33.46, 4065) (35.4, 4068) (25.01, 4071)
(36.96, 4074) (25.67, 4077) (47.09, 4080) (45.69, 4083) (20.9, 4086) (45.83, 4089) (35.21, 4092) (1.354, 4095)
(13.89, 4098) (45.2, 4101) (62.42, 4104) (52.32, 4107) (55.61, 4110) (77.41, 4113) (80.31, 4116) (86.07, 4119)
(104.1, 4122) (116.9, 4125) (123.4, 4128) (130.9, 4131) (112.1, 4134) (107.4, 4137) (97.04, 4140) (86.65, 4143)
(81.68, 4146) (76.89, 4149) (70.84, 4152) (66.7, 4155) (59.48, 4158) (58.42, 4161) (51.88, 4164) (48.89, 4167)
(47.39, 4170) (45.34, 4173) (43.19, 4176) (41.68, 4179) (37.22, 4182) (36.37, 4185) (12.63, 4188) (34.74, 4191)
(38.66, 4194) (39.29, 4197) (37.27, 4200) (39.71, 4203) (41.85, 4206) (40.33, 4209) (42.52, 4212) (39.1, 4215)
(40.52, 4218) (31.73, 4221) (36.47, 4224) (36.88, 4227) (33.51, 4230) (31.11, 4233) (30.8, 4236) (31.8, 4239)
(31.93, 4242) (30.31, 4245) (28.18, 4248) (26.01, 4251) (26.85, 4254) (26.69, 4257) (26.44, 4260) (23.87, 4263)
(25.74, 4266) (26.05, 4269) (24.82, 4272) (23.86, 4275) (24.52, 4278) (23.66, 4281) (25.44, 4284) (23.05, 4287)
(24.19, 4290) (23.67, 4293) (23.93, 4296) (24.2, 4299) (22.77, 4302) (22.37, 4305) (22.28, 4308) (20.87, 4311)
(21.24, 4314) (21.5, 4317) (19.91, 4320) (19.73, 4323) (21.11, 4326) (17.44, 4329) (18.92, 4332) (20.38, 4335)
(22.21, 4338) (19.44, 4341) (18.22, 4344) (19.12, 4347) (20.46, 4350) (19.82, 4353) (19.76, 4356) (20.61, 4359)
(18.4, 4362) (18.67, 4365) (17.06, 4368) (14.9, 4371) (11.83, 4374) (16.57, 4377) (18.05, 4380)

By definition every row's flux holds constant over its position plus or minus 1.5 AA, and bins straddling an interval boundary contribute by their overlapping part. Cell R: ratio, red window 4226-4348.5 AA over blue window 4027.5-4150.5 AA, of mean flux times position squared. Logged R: 0.49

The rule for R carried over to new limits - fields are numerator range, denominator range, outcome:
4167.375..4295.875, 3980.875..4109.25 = 1.24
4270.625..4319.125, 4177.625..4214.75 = 0.66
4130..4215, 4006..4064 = 2.28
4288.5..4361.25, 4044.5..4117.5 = 0.61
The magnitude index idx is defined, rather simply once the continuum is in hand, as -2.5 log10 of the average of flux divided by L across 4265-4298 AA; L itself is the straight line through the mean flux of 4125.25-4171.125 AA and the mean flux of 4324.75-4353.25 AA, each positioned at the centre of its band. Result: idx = 0.49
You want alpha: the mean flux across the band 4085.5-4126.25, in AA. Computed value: 57.5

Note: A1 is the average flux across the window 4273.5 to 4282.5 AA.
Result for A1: 24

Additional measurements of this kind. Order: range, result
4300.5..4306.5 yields 22.6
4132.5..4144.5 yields 101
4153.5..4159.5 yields 63.1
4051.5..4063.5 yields 32.3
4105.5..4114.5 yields 61.8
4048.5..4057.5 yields 31.2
